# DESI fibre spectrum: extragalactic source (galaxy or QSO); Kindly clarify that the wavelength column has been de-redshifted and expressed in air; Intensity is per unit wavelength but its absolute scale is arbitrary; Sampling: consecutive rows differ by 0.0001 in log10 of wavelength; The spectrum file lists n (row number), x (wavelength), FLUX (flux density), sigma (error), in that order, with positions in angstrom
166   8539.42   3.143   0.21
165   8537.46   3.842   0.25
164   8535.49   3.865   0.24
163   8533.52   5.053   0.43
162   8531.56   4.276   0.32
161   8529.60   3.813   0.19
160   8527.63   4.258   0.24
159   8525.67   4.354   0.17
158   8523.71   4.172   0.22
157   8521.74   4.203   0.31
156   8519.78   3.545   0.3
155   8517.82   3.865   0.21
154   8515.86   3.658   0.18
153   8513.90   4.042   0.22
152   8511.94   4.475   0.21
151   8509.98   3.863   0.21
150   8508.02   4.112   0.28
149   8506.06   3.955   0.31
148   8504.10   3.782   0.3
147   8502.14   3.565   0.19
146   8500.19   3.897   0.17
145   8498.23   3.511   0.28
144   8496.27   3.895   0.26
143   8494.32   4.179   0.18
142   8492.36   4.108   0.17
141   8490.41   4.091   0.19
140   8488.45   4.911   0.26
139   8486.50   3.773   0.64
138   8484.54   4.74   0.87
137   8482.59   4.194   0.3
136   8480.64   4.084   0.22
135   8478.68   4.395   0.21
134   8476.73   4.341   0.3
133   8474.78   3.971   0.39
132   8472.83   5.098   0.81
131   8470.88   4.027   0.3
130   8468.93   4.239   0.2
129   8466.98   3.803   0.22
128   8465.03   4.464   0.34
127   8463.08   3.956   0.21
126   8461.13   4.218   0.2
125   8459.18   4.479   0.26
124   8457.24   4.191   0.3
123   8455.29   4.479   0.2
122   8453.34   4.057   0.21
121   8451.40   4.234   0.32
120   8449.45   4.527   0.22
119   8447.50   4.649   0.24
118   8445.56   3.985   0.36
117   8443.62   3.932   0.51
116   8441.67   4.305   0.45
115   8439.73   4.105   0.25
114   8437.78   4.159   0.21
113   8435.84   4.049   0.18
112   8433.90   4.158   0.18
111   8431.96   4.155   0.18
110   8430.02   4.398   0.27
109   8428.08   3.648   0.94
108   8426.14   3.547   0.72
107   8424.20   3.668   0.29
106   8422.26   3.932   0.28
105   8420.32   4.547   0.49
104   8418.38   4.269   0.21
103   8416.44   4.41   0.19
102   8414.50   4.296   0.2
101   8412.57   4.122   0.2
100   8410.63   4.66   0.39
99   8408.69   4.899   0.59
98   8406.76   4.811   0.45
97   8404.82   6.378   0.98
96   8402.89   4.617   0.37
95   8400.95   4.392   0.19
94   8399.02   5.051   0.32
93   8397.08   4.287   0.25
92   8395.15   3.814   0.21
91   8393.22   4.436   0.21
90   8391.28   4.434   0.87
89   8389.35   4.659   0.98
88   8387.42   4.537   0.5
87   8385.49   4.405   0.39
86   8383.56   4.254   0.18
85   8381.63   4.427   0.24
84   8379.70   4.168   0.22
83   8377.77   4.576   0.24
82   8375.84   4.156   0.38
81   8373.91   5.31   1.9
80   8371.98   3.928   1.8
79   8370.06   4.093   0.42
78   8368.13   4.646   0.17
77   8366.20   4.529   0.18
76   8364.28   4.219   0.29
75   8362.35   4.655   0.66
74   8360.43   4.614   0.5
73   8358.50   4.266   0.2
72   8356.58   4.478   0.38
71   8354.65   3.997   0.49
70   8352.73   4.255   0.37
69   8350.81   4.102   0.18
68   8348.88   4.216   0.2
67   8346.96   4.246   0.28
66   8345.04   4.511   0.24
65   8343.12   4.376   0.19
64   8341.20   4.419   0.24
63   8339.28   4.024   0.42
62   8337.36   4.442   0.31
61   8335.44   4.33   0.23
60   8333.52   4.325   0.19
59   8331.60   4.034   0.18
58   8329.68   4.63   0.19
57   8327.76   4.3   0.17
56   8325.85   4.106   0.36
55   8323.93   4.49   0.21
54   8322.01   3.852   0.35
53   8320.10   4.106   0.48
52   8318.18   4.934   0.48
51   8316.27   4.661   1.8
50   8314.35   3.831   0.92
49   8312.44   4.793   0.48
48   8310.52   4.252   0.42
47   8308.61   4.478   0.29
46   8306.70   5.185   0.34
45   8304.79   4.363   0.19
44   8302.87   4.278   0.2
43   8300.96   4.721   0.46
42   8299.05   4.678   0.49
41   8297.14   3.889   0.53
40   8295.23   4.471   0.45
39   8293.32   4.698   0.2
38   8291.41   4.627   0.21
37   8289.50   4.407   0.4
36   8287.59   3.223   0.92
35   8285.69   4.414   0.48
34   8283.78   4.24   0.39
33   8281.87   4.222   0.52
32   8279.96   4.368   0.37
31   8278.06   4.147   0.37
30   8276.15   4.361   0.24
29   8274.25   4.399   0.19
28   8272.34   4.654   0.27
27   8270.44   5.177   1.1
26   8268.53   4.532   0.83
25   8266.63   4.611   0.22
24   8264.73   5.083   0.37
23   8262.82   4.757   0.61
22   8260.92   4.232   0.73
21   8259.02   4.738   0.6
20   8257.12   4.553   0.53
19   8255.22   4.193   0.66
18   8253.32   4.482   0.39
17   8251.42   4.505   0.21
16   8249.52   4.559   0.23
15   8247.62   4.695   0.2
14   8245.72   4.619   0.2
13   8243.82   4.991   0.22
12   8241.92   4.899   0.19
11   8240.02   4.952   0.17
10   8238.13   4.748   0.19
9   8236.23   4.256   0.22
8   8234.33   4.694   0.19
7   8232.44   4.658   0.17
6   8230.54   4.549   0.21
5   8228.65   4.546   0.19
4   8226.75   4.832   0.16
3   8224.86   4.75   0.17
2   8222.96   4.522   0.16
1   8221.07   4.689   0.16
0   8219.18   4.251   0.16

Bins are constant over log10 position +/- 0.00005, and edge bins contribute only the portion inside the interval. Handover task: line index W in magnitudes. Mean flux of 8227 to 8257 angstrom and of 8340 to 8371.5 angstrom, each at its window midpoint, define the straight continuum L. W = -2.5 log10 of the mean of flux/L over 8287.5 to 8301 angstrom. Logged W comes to 0.03 mag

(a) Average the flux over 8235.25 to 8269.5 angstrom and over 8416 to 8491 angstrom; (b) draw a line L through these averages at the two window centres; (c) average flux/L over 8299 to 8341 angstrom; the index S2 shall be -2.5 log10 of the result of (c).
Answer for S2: 0.02 mag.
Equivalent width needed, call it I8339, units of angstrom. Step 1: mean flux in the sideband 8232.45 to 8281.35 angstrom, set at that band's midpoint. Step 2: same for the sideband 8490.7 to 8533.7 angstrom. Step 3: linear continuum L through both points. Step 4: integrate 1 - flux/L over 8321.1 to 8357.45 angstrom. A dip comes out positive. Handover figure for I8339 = 1.2 angstrom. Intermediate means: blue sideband 4.61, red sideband 4.01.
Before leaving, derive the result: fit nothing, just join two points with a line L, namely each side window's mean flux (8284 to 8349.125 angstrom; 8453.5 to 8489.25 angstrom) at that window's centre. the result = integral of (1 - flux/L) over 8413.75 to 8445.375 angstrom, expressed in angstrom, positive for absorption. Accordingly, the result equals 1.6 angstrom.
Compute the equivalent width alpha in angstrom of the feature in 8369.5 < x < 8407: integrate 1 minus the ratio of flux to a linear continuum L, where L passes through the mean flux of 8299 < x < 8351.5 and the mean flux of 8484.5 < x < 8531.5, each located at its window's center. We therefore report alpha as -2.5 angstrom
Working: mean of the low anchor 4.38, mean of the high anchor 4.02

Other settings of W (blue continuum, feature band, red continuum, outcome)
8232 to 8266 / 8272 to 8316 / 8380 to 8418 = 0.06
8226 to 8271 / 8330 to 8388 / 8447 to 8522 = 0.01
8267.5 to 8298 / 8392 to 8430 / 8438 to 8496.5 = -0.03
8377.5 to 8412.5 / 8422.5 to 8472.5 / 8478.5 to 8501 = 0.05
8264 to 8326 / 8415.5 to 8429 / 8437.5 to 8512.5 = 0.06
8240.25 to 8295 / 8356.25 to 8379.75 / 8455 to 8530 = -0.03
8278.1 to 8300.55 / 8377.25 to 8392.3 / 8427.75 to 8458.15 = -0.05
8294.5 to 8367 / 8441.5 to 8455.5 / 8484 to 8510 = -0.03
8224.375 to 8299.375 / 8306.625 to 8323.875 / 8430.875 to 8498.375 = 0.01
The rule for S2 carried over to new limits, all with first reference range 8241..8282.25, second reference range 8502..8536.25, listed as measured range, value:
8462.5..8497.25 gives -0.026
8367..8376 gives -0.022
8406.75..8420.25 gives -0.050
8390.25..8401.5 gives -0.023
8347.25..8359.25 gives 0.045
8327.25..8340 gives 0.034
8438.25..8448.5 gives 0.006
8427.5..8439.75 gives 0.032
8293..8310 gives -0.003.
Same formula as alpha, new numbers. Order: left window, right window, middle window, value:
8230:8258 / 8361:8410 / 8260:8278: -0.04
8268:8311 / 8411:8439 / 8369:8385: -0.55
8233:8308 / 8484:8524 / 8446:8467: -0.92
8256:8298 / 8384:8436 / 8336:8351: 0.40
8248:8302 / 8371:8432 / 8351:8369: 0.16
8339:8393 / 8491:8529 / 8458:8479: -0.92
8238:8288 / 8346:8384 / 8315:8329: 0.29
